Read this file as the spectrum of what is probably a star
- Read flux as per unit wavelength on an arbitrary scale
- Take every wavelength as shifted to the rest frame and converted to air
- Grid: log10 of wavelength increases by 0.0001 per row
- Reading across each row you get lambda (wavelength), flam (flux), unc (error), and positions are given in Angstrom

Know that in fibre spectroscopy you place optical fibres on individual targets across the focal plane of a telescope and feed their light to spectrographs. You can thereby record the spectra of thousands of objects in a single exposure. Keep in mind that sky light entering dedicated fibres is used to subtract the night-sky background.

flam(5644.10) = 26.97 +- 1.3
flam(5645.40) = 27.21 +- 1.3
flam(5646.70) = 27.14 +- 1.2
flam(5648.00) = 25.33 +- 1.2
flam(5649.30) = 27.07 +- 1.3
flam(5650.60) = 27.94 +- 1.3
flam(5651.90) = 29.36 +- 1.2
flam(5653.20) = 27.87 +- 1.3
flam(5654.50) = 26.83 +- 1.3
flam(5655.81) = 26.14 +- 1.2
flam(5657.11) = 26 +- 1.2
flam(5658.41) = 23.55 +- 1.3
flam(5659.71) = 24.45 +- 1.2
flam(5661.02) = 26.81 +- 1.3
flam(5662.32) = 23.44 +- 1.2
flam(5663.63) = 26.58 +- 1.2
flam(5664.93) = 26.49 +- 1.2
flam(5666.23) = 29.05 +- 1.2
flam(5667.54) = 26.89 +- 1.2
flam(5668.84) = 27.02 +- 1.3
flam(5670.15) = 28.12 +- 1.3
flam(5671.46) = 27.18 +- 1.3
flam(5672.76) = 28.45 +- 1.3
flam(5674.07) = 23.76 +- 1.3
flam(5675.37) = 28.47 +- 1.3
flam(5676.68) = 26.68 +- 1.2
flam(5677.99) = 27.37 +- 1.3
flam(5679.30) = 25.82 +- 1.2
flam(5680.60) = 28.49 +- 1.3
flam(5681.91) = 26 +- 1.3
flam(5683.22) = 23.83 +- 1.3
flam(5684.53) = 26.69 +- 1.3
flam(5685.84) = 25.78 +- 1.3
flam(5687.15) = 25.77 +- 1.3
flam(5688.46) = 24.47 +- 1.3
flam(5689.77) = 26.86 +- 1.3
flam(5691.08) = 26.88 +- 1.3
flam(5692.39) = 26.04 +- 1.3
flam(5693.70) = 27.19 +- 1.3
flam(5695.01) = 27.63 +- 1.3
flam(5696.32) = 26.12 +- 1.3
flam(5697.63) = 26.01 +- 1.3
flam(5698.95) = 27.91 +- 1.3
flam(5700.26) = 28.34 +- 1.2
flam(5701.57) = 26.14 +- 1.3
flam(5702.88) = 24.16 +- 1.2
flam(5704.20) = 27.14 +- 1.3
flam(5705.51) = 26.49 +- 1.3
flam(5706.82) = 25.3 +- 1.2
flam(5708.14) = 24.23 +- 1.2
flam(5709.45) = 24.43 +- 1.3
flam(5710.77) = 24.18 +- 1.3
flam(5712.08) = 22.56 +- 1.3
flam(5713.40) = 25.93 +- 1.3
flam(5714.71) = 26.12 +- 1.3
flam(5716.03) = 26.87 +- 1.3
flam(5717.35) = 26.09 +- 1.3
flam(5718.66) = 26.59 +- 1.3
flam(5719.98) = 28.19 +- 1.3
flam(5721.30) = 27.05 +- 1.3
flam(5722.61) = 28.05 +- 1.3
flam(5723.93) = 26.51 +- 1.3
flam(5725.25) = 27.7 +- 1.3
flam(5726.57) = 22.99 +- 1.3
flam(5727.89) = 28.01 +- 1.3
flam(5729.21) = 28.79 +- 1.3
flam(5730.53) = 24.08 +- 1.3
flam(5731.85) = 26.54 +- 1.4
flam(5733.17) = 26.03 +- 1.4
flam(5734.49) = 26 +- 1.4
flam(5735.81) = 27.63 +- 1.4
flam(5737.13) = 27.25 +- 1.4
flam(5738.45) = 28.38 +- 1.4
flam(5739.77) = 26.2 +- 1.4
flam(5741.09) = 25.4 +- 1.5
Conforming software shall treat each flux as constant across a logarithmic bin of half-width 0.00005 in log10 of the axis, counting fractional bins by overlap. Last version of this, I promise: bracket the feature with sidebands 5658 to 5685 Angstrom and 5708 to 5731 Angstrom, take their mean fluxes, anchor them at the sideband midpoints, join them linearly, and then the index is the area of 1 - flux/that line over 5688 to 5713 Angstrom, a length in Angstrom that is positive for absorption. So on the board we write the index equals 0.3 Angstrom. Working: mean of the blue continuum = 26.5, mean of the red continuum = 26.1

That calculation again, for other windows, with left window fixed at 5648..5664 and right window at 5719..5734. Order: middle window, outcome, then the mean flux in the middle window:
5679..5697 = 0.14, 26.3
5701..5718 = 0.80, 25.3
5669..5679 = -0.27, 27.1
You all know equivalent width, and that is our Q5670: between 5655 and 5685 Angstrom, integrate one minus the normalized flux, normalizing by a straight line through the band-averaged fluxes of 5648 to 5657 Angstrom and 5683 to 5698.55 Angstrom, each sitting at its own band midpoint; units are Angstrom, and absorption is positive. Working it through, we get 0.4 Angstrom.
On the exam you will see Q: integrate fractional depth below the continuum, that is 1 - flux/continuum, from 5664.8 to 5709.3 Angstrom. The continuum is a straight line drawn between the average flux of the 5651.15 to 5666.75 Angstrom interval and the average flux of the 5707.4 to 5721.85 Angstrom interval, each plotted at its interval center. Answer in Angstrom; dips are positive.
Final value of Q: -0.90 Angstrom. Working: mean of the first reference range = 26.4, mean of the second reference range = 25.6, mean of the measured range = 26.5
